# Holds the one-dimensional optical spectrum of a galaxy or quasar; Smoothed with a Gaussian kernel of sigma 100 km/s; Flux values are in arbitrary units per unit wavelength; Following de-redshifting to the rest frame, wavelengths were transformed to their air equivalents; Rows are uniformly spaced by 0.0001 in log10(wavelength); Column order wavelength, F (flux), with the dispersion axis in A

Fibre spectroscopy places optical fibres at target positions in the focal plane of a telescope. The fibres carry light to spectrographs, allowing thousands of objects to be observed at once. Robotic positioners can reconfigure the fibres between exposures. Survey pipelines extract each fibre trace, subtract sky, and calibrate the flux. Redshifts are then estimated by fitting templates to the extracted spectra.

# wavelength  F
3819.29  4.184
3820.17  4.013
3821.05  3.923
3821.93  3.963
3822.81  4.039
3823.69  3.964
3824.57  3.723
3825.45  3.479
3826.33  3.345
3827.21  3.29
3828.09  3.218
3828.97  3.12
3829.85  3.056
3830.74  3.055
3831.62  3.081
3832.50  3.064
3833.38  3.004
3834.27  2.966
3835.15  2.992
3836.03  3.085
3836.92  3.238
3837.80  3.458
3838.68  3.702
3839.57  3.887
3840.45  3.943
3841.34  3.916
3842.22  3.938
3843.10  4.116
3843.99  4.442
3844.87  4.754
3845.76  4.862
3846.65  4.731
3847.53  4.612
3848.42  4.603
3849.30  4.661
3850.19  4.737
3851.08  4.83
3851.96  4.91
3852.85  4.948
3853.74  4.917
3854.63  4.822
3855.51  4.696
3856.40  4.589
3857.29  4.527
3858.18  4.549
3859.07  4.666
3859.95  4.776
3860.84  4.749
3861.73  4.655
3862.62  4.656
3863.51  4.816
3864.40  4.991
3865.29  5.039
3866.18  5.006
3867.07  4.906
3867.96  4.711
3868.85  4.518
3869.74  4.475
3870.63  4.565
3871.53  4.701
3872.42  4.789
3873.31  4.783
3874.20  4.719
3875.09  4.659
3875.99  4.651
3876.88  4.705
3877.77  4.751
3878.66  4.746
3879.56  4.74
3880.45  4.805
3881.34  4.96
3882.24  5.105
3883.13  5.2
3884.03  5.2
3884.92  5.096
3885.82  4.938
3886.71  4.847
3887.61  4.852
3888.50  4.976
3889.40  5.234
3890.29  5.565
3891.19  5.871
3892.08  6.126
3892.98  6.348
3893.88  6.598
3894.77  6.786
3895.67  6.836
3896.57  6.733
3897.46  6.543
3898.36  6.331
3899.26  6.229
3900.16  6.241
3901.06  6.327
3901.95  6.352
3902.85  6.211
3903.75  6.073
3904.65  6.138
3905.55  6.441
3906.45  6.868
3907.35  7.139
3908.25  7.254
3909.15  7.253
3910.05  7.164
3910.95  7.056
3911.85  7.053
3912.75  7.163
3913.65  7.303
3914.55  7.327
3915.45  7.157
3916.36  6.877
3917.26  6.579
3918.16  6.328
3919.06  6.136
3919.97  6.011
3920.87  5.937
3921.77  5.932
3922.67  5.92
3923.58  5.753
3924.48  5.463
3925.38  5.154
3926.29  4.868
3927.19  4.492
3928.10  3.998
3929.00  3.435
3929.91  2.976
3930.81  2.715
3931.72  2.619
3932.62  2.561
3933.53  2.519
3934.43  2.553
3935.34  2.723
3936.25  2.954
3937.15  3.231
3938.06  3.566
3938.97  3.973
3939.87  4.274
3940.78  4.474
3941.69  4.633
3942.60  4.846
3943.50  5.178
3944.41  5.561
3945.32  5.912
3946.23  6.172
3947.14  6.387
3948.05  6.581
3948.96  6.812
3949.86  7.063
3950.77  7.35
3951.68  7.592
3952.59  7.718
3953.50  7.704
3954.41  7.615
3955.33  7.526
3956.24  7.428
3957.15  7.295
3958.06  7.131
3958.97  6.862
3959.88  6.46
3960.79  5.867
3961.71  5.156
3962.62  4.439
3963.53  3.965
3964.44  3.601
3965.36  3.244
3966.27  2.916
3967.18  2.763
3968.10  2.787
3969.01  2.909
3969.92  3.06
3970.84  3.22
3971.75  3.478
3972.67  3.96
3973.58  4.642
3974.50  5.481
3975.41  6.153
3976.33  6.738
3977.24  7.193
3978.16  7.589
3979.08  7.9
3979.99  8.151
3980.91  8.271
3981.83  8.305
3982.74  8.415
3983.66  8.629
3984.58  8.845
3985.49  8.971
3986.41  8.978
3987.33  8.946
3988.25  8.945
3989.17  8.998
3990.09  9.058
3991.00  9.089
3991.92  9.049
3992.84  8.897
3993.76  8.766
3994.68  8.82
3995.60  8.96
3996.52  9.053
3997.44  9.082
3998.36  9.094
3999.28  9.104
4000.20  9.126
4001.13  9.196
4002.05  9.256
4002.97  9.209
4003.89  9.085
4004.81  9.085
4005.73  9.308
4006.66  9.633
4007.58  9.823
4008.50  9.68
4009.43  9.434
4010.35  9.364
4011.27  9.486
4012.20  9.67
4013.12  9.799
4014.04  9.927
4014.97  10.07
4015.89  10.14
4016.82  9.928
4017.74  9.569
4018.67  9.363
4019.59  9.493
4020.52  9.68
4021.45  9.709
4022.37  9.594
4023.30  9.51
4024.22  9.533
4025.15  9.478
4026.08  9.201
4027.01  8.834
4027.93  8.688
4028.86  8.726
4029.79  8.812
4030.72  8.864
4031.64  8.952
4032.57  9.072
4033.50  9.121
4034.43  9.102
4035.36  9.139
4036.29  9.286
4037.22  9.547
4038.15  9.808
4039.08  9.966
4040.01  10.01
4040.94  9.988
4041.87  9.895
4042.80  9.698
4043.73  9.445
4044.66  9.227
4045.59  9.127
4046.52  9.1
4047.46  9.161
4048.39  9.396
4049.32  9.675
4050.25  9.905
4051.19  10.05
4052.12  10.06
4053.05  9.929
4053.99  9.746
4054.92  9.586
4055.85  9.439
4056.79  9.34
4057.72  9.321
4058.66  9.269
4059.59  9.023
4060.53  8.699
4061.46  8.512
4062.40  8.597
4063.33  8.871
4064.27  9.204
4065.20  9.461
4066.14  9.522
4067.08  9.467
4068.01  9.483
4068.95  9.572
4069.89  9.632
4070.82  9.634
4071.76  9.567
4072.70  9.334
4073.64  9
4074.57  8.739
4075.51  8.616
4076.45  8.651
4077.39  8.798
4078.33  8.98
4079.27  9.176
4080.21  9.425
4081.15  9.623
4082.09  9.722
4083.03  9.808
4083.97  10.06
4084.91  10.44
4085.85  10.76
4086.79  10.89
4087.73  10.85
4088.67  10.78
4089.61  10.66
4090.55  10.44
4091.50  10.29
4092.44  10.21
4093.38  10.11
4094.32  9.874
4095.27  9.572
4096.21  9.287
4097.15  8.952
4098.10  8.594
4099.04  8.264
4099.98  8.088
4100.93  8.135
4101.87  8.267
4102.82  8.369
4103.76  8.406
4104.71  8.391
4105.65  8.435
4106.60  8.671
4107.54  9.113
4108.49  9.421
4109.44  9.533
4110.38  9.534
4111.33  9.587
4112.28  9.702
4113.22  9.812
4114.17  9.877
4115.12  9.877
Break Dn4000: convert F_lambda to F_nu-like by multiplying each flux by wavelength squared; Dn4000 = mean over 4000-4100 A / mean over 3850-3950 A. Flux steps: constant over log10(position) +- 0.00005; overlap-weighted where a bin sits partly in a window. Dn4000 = 1.93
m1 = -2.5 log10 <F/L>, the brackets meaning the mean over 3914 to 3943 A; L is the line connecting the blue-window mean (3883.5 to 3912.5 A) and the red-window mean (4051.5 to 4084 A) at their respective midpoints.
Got 0.406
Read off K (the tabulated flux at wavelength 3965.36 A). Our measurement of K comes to 3.244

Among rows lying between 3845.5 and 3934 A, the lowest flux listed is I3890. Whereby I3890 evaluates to 2.519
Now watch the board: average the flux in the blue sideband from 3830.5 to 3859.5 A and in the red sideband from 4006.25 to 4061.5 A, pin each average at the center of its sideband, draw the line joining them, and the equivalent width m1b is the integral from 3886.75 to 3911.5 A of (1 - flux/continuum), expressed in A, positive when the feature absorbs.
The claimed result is -2.9 A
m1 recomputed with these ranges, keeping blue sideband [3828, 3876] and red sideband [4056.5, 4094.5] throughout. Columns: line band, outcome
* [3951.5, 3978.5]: 0.274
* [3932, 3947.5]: 0.463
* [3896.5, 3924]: -0.162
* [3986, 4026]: -0.179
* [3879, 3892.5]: -0.014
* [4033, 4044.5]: -0.103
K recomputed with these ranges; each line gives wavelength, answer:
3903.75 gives 6.073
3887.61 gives 4.852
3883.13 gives 5.2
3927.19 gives 4.492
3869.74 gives 4.475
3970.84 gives 3.22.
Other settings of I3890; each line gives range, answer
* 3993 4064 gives 8.512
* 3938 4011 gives 2.763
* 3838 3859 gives 3.702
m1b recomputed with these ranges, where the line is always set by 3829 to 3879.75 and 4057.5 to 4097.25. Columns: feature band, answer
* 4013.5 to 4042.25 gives -3.6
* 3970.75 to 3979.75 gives 1.7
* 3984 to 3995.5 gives -2.2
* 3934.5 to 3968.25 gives 6.3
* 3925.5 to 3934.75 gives 4.2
